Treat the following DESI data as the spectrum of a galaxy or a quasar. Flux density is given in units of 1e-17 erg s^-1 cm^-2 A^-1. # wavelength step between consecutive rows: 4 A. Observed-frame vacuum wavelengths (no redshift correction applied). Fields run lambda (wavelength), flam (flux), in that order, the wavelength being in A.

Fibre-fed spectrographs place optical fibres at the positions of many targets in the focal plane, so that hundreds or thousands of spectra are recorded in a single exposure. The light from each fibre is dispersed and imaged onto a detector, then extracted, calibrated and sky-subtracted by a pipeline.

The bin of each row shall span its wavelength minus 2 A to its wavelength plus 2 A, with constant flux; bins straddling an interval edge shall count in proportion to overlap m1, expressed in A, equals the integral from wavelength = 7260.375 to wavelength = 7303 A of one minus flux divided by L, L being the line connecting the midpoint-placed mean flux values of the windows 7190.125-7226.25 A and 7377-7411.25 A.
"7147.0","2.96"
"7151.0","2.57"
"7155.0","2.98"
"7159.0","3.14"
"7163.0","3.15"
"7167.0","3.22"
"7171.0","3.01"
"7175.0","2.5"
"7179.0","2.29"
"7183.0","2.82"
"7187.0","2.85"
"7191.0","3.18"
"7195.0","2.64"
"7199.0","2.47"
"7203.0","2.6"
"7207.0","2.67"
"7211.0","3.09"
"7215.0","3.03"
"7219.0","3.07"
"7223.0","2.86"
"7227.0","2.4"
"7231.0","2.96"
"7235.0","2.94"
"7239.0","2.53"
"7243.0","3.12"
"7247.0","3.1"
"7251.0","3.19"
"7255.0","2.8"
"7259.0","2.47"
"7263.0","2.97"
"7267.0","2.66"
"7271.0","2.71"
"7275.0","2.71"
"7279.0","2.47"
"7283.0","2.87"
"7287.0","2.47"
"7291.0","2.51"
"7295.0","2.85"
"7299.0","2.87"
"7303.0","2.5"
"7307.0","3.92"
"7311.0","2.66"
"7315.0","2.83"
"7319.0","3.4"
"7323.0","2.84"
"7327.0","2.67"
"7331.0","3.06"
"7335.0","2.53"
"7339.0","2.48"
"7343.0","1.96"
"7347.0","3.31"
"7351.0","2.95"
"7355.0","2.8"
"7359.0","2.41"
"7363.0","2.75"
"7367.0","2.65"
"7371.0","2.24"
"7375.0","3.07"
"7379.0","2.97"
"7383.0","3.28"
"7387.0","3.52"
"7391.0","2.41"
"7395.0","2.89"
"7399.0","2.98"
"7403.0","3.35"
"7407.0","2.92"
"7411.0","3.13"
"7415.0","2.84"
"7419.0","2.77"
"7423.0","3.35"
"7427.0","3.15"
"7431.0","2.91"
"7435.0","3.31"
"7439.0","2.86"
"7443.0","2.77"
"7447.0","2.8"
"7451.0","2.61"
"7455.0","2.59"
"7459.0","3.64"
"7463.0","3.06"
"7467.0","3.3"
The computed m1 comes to 3.1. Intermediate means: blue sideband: 2.82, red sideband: 3.05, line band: 2.7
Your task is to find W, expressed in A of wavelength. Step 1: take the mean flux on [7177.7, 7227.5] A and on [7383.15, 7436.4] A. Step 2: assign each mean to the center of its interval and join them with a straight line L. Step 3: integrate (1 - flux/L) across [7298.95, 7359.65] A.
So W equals 2.3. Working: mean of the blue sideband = 2.78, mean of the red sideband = 3.05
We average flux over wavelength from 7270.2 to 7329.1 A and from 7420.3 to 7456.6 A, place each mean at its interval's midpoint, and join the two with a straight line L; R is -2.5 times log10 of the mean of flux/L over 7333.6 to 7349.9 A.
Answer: 0.10 mag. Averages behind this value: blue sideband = 2.82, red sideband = 2.93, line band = 2.59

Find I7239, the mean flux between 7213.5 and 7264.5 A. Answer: 2.88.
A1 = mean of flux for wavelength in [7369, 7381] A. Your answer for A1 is 2.76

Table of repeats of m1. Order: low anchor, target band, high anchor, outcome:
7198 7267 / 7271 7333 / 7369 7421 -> 1.08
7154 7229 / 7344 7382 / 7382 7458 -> 2.01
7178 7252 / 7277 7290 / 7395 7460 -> 1.29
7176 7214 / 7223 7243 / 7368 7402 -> 0.07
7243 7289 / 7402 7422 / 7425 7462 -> -0.49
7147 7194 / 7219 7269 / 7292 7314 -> 1.16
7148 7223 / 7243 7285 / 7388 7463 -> 1.15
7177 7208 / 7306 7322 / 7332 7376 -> -2.86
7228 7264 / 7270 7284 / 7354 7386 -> 0.90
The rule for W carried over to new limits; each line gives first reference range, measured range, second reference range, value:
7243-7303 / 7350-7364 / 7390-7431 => 0.9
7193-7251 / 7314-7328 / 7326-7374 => -1.4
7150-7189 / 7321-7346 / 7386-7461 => 2.7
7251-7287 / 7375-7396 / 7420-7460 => -0.9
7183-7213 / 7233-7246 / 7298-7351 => -0.3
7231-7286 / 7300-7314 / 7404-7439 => -0.6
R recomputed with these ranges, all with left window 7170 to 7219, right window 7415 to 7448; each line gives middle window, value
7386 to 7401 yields 0.015 mag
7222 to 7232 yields 0.037 mag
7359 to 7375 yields 0.131 mag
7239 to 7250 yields -0.073 mag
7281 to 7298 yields 0.067 mag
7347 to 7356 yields -0.025 mag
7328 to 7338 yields 0.056 mag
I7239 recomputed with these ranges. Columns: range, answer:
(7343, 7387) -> 2.83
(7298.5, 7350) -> 2.85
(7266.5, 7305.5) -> 2.68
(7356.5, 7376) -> 2.61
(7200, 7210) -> 2.66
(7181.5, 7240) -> 2.81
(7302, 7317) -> 3.01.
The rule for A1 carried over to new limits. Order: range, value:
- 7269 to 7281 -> 2.63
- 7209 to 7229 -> 2.89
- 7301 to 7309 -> 3.21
